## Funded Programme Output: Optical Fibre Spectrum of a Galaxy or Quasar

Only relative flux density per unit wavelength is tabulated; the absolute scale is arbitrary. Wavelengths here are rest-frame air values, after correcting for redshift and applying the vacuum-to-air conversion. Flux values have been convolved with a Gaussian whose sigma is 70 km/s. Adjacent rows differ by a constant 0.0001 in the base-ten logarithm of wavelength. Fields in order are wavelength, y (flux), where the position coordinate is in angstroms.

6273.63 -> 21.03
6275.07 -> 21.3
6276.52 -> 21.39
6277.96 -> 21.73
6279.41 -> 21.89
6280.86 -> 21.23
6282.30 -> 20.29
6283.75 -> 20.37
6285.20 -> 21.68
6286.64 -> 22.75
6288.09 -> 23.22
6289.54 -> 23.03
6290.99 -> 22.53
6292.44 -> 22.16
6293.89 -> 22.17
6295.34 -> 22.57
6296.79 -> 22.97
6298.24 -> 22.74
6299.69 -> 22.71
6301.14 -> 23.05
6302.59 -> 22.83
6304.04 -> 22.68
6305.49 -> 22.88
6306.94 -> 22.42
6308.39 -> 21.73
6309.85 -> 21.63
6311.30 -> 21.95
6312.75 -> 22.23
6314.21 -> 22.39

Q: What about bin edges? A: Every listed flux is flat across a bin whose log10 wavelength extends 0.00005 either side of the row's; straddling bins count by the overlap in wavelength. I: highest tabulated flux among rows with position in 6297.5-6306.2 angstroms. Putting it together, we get 23.05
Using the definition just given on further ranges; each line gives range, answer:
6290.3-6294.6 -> 22.53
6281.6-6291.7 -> 23.22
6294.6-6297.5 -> 22.97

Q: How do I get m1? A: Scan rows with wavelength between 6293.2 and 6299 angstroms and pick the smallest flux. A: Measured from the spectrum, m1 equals 22.17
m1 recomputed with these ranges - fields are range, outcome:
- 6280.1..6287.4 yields 20.29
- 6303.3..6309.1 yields 21.73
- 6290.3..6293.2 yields 22.16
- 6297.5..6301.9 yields 22.71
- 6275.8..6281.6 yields 21.23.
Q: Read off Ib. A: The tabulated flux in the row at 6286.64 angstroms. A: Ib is 22.75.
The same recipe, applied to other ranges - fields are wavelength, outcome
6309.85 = 21.63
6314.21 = 22.39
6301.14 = 23.05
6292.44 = 22.16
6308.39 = 21.73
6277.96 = 21.73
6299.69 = 22.71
